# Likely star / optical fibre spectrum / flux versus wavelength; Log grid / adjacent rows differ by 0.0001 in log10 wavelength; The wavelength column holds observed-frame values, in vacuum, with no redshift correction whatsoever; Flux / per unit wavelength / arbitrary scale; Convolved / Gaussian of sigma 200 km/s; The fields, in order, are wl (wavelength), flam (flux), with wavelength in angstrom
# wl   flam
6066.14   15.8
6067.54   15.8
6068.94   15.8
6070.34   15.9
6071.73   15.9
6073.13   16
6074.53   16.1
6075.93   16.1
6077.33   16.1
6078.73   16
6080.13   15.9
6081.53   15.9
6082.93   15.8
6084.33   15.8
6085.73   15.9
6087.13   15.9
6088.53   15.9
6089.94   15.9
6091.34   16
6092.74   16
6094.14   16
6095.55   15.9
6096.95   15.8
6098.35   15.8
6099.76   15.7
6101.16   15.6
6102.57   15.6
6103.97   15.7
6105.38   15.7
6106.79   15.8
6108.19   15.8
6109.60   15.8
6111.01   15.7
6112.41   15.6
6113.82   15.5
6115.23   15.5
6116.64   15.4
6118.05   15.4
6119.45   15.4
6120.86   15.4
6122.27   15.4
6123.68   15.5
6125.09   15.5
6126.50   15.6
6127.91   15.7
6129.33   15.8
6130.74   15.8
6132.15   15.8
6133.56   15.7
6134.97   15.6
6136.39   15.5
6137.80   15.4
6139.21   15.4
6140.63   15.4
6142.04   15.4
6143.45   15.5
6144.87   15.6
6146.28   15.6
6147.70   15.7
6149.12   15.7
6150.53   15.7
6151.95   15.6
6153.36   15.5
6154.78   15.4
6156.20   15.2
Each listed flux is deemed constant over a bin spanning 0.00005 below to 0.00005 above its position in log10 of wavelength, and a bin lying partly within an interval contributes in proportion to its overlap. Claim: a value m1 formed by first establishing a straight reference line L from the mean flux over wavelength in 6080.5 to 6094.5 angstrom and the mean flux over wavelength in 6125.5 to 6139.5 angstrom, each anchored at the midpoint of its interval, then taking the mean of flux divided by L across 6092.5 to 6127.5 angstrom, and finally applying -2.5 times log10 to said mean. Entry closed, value 0.009 mag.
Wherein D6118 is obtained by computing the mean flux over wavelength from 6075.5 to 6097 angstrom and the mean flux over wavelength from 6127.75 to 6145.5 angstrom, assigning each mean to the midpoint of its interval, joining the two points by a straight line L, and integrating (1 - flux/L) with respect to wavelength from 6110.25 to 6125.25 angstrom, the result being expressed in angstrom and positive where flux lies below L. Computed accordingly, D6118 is 0.2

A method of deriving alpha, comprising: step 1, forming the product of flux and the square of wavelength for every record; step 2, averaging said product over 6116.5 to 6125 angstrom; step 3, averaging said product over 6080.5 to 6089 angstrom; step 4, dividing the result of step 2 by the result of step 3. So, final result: 1.0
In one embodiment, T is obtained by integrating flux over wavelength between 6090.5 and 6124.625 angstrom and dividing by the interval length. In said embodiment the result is 15.7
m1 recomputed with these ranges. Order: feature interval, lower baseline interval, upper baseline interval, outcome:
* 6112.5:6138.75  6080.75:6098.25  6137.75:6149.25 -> 0.01 mag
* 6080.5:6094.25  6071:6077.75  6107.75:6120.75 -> 0.00 mag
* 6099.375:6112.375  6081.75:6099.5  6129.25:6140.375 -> 0.01 mag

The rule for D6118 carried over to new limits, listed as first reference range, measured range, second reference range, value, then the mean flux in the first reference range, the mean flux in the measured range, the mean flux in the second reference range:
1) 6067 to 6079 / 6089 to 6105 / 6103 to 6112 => 0.0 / 16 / 15.8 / 15.7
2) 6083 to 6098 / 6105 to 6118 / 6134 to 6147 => 0.1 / 15.9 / 15.6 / 15.5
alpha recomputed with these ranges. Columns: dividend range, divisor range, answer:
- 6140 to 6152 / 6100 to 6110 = 1.01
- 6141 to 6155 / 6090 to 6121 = 1.01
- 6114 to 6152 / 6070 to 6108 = 0.99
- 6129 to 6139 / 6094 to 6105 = 1.01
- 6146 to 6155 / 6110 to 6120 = 1.02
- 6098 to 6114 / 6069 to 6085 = 0.99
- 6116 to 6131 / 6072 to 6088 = 0.99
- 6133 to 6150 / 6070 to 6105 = 1.00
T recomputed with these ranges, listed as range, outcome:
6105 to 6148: 15.6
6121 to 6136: 15.6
